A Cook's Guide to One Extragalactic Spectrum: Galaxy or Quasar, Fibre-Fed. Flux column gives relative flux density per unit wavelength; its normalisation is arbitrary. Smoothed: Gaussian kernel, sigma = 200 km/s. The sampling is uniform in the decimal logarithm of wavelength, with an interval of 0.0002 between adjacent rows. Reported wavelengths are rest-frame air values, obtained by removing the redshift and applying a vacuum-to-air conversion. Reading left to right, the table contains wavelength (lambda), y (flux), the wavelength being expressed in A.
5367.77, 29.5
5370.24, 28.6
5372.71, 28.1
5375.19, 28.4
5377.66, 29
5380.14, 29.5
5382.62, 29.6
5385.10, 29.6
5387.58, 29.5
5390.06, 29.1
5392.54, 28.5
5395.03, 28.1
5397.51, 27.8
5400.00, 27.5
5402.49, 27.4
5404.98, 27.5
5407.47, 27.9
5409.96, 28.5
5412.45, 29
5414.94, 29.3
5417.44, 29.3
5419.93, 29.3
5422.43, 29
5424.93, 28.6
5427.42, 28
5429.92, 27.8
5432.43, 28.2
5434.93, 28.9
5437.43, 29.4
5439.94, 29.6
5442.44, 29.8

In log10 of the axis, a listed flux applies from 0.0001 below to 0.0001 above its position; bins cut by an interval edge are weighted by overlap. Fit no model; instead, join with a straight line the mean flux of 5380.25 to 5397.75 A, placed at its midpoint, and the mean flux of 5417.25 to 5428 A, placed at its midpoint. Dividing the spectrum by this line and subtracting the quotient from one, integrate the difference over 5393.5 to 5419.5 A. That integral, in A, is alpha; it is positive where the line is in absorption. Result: 0.6 A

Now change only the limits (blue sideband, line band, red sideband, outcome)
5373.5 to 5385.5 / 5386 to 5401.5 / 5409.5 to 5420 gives 0.4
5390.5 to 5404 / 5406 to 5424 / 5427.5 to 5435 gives -0.5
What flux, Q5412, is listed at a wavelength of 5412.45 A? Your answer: 29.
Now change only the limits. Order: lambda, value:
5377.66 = 29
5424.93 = 28.6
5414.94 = 29.3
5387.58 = 29.5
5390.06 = 29.1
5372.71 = 28.1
